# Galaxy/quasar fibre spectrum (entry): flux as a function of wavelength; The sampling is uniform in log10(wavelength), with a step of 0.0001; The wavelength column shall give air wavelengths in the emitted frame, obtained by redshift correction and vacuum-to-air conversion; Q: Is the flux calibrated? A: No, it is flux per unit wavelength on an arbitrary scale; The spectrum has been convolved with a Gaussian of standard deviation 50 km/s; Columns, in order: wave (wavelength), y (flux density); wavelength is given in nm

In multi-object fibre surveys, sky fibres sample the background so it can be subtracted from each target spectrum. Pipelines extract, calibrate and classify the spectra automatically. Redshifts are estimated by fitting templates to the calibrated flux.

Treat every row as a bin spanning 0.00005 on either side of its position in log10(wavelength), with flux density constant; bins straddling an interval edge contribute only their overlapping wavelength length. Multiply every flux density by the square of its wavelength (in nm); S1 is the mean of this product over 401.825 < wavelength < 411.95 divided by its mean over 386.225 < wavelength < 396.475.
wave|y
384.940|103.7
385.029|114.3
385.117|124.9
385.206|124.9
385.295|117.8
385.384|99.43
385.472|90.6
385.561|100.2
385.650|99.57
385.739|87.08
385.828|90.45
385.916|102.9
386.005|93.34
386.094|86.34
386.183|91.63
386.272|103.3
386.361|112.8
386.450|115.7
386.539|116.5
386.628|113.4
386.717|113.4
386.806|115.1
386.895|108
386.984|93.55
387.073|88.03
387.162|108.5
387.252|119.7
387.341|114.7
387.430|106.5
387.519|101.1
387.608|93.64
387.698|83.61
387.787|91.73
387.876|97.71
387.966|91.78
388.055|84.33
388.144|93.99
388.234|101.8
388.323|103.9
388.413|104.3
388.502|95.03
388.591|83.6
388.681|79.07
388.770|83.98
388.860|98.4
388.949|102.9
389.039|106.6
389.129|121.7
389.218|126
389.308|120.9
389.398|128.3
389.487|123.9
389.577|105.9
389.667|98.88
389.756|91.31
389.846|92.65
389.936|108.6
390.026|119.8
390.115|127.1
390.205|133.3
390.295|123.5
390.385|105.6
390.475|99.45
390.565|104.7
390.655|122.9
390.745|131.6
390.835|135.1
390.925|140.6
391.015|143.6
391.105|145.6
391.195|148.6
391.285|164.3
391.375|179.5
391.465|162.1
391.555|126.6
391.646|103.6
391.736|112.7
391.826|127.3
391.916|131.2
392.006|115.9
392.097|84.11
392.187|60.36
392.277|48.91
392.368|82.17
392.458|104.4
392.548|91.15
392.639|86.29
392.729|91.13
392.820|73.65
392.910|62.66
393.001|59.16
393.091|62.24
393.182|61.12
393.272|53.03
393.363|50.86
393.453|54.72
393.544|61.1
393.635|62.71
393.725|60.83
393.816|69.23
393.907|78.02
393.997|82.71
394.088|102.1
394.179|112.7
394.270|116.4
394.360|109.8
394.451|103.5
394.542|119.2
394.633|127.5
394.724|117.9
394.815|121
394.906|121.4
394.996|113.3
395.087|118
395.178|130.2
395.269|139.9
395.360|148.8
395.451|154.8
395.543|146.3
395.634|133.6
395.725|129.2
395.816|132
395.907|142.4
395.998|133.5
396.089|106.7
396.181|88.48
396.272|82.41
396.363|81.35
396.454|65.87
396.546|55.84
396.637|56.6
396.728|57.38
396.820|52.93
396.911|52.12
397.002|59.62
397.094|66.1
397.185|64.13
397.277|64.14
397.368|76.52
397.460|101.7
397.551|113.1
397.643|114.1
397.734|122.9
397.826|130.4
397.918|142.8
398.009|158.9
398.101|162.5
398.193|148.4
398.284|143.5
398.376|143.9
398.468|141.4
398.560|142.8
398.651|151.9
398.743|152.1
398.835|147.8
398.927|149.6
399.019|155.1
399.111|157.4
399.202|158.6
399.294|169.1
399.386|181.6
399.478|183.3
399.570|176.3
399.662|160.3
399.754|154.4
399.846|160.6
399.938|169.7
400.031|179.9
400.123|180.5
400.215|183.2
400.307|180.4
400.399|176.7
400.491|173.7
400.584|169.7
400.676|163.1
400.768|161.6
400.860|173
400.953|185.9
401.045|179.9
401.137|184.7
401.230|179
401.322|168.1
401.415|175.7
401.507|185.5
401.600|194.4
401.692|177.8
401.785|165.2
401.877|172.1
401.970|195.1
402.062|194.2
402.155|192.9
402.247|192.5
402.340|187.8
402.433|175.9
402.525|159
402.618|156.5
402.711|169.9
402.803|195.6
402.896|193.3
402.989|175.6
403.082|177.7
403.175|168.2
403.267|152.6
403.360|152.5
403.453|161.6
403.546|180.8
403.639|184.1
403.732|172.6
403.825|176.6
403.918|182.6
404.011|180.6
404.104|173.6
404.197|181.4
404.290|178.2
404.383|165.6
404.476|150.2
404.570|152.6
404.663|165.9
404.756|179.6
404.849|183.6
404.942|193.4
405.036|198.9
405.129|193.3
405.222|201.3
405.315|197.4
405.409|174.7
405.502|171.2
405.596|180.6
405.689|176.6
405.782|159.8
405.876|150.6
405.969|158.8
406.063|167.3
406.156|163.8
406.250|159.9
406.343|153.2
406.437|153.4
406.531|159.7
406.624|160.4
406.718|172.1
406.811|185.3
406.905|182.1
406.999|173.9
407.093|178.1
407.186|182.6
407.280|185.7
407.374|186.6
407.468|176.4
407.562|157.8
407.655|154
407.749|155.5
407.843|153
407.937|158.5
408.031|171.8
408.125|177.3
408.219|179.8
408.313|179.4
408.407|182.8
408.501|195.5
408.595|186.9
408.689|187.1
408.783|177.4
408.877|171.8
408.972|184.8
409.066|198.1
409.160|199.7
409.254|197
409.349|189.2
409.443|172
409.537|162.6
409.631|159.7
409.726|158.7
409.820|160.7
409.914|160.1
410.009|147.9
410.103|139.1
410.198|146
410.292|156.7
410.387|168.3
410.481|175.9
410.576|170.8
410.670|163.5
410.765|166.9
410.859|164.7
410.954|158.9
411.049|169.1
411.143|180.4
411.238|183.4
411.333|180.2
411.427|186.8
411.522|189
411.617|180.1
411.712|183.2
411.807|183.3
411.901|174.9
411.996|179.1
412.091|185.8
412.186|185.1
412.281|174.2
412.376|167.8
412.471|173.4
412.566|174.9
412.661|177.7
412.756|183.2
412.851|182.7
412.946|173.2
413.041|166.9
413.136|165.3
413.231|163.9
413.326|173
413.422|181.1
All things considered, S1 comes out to 1.8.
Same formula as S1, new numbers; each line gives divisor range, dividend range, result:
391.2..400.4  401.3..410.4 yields 1.58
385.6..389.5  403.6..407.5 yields 1.87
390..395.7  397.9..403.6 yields 1.64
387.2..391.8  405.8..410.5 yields 1.64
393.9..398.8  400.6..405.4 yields 1.64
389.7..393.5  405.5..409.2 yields 1.78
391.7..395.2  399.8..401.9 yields 2.01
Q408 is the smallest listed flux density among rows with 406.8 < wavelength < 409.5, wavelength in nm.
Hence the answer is 153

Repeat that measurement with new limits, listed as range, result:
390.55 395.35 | 48.91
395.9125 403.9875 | 52.12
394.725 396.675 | 55.84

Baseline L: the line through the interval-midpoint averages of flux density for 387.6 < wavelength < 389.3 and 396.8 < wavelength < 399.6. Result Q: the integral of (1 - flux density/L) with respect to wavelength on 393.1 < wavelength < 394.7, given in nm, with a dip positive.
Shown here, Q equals 0.44 nm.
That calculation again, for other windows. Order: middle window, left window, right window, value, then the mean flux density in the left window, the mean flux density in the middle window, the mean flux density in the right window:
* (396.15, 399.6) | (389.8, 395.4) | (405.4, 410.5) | 0.31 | 106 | 118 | 170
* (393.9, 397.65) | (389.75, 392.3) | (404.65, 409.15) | 0.95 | 121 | 102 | 175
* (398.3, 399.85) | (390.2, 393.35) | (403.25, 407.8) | -0.17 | 107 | 158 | 172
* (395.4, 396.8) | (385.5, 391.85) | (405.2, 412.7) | 0.31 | 111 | 104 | 173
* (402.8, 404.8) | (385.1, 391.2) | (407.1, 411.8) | -0.21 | 107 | 172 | 173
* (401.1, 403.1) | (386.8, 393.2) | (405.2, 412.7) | -0.43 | 106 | 180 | 173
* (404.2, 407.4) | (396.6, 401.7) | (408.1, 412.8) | -0.21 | 145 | 173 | 175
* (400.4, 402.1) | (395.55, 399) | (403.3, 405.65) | -0.35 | 111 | 178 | 177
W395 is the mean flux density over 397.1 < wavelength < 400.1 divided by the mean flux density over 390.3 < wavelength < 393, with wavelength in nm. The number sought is 1.27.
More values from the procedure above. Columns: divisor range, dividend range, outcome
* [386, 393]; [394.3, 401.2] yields 1.24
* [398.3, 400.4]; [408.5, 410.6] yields 1.06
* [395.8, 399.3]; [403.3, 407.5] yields 1.53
